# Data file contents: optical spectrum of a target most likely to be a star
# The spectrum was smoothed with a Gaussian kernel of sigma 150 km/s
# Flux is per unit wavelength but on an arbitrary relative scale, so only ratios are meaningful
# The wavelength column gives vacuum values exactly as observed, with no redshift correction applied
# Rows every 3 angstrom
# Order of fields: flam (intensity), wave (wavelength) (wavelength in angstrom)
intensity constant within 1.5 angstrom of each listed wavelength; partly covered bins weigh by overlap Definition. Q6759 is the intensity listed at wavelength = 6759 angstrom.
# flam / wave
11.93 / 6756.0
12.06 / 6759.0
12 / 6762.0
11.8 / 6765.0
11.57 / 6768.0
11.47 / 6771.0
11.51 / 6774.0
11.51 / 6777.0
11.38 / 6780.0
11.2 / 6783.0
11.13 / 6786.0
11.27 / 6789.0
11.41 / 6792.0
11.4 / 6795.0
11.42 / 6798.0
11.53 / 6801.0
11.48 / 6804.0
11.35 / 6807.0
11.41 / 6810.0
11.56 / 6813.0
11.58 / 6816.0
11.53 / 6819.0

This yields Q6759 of 12.06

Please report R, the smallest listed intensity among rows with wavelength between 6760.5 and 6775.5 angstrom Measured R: 11.47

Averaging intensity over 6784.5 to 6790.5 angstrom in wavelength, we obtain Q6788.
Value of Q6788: 11.2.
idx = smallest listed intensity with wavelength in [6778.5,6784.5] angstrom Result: 11.2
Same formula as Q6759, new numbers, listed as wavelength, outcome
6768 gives 11.57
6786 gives 11.13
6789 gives 11.27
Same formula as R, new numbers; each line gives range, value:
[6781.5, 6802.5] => 11.13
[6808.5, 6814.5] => 11.41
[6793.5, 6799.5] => 11.4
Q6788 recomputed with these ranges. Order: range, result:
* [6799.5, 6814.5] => 11.5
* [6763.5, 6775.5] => 11.6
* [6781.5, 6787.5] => 11.2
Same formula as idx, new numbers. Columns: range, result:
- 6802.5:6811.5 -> 11.35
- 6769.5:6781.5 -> 11.38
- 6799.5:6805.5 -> 11.48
